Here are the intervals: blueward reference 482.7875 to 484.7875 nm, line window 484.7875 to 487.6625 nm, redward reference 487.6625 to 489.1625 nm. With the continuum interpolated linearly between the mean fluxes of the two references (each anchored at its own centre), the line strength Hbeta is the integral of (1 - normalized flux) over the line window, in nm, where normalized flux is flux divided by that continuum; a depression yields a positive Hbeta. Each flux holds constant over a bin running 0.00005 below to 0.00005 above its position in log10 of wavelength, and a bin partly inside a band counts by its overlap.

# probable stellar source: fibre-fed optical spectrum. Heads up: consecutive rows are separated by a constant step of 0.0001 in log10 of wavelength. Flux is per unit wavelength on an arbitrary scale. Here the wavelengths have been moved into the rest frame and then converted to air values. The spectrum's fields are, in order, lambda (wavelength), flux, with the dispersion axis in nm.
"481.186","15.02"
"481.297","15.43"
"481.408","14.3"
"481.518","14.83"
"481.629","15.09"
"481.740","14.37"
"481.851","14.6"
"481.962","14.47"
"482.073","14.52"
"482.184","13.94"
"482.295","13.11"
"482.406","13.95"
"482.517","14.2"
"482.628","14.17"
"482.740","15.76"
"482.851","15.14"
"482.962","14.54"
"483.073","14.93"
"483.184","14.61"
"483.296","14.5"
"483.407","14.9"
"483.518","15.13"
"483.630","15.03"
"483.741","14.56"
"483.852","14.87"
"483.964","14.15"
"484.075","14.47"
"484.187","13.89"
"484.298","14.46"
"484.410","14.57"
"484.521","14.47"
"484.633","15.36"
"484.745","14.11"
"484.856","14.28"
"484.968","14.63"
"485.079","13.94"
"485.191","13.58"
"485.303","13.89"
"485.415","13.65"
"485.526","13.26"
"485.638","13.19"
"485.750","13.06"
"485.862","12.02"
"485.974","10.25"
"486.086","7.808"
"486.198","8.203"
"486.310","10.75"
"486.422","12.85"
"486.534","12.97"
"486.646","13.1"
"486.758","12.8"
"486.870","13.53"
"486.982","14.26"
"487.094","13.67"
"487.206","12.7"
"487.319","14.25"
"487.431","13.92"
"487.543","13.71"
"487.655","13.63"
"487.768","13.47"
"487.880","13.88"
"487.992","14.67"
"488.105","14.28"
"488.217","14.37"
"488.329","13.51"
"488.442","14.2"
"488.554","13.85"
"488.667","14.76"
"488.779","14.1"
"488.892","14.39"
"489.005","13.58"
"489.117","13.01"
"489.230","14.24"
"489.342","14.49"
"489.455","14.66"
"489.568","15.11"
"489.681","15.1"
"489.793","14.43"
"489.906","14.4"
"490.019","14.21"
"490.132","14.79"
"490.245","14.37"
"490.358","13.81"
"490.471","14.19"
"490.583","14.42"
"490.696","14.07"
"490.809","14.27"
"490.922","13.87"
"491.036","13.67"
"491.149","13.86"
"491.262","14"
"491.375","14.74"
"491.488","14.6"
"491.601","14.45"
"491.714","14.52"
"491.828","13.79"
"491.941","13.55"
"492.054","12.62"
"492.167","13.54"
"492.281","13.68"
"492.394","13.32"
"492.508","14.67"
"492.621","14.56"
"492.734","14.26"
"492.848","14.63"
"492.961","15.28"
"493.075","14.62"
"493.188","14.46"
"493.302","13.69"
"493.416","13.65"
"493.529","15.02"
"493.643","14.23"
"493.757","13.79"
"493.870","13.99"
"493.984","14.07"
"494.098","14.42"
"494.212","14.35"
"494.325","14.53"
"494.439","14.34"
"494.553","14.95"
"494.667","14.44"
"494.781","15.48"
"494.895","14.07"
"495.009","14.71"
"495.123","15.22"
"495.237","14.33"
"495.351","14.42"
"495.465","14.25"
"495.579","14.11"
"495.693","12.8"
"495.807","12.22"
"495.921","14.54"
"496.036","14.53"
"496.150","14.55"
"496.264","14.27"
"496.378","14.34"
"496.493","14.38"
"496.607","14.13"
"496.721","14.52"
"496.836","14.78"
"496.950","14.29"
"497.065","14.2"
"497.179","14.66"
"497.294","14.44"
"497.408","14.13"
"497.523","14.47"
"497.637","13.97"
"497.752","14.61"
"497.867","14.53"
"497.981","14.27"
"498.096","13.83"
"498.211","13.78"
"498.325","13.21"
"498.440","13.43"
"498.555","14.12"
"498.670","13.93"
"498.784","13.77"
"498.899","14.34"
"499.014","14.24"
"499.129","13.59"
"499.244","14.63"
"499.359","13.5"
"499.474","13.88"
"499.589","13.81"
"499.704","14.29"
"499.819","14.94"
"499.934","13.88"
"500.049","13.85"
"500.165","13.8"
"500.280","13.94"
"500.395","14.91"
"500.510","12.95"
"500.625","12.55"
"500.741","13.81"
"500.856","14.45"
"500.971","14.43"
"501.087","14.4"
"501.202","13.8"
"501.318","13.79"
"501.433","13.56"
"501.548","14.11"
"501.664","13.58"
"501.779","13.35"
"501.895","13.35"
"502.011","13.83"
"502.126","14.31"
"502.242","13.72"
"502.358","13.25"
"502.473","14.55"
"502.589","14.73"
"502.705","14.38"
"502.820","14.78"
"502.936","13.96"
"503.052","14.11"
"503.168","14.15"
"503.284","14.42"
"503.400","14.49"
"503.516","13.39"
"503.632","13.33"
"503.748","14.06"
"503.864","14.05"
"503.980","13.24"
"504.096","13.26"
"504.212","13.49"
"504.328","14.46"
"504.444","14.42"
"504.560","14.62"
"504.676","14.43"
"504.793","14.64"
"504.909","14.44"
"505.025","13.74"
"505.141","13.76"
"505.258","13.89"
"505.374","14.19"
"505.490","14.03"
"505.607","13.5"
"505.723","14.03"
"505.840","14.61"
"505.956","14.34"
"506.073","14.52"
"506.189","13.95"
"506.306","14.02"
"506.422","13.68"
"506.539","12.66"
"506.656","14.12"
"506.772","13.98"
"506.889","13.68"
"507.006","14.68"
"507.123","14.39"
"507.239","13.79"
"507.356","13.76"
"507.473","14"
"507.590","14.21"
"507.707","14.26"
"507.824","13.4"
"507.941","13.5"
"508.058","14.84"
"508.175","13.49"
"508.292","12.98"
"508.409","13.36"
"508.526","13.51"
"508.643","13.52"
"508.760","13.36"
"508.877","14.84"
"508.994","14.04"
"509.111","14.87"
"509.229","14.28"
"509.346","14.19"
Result 0.30 nm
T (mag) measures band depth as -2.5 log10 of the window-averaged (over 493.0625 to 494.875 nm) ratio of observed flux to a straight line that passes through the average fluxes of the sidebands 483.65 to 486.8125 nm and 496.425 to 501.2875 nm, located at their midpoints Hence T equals -0.046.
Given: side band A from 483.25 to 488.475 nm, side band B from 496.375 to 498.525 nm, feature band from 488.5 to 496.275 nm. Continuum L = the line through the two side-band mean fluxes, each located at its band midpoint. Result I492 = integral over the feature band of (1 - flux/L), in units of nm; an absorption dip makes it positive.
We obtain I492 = -0.18 nm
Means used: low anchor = 13.5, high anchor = 14.2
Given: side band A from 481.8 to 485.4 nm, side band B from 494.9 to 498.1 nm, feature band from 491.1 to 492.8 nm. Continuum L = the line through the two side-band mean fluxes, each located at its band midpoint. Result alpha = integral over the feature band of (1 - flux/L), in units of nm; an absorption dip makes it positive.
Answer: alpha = 0.04 nm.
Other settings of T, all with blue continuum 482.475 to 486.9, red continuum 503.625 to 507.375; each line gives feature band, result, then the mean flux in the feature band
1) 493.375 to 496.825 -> -0.04 mag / 14.3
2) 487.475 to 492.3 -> -0.03 mag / 14.1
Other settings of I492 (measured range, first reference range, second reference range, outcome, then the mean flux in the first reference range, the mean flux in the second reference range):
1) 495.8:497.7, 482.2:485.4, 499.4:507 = -0.02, 14.5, 14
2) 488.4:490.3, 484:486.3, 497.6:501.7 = -0.14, 13.1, 14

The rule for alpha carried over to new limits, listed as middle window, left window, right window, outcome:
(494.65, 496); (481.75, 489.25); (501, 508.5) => -0.03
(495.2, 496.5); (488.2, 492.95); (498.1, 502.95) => 0.00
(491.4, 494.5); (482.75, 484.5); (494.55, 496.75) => 0.04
